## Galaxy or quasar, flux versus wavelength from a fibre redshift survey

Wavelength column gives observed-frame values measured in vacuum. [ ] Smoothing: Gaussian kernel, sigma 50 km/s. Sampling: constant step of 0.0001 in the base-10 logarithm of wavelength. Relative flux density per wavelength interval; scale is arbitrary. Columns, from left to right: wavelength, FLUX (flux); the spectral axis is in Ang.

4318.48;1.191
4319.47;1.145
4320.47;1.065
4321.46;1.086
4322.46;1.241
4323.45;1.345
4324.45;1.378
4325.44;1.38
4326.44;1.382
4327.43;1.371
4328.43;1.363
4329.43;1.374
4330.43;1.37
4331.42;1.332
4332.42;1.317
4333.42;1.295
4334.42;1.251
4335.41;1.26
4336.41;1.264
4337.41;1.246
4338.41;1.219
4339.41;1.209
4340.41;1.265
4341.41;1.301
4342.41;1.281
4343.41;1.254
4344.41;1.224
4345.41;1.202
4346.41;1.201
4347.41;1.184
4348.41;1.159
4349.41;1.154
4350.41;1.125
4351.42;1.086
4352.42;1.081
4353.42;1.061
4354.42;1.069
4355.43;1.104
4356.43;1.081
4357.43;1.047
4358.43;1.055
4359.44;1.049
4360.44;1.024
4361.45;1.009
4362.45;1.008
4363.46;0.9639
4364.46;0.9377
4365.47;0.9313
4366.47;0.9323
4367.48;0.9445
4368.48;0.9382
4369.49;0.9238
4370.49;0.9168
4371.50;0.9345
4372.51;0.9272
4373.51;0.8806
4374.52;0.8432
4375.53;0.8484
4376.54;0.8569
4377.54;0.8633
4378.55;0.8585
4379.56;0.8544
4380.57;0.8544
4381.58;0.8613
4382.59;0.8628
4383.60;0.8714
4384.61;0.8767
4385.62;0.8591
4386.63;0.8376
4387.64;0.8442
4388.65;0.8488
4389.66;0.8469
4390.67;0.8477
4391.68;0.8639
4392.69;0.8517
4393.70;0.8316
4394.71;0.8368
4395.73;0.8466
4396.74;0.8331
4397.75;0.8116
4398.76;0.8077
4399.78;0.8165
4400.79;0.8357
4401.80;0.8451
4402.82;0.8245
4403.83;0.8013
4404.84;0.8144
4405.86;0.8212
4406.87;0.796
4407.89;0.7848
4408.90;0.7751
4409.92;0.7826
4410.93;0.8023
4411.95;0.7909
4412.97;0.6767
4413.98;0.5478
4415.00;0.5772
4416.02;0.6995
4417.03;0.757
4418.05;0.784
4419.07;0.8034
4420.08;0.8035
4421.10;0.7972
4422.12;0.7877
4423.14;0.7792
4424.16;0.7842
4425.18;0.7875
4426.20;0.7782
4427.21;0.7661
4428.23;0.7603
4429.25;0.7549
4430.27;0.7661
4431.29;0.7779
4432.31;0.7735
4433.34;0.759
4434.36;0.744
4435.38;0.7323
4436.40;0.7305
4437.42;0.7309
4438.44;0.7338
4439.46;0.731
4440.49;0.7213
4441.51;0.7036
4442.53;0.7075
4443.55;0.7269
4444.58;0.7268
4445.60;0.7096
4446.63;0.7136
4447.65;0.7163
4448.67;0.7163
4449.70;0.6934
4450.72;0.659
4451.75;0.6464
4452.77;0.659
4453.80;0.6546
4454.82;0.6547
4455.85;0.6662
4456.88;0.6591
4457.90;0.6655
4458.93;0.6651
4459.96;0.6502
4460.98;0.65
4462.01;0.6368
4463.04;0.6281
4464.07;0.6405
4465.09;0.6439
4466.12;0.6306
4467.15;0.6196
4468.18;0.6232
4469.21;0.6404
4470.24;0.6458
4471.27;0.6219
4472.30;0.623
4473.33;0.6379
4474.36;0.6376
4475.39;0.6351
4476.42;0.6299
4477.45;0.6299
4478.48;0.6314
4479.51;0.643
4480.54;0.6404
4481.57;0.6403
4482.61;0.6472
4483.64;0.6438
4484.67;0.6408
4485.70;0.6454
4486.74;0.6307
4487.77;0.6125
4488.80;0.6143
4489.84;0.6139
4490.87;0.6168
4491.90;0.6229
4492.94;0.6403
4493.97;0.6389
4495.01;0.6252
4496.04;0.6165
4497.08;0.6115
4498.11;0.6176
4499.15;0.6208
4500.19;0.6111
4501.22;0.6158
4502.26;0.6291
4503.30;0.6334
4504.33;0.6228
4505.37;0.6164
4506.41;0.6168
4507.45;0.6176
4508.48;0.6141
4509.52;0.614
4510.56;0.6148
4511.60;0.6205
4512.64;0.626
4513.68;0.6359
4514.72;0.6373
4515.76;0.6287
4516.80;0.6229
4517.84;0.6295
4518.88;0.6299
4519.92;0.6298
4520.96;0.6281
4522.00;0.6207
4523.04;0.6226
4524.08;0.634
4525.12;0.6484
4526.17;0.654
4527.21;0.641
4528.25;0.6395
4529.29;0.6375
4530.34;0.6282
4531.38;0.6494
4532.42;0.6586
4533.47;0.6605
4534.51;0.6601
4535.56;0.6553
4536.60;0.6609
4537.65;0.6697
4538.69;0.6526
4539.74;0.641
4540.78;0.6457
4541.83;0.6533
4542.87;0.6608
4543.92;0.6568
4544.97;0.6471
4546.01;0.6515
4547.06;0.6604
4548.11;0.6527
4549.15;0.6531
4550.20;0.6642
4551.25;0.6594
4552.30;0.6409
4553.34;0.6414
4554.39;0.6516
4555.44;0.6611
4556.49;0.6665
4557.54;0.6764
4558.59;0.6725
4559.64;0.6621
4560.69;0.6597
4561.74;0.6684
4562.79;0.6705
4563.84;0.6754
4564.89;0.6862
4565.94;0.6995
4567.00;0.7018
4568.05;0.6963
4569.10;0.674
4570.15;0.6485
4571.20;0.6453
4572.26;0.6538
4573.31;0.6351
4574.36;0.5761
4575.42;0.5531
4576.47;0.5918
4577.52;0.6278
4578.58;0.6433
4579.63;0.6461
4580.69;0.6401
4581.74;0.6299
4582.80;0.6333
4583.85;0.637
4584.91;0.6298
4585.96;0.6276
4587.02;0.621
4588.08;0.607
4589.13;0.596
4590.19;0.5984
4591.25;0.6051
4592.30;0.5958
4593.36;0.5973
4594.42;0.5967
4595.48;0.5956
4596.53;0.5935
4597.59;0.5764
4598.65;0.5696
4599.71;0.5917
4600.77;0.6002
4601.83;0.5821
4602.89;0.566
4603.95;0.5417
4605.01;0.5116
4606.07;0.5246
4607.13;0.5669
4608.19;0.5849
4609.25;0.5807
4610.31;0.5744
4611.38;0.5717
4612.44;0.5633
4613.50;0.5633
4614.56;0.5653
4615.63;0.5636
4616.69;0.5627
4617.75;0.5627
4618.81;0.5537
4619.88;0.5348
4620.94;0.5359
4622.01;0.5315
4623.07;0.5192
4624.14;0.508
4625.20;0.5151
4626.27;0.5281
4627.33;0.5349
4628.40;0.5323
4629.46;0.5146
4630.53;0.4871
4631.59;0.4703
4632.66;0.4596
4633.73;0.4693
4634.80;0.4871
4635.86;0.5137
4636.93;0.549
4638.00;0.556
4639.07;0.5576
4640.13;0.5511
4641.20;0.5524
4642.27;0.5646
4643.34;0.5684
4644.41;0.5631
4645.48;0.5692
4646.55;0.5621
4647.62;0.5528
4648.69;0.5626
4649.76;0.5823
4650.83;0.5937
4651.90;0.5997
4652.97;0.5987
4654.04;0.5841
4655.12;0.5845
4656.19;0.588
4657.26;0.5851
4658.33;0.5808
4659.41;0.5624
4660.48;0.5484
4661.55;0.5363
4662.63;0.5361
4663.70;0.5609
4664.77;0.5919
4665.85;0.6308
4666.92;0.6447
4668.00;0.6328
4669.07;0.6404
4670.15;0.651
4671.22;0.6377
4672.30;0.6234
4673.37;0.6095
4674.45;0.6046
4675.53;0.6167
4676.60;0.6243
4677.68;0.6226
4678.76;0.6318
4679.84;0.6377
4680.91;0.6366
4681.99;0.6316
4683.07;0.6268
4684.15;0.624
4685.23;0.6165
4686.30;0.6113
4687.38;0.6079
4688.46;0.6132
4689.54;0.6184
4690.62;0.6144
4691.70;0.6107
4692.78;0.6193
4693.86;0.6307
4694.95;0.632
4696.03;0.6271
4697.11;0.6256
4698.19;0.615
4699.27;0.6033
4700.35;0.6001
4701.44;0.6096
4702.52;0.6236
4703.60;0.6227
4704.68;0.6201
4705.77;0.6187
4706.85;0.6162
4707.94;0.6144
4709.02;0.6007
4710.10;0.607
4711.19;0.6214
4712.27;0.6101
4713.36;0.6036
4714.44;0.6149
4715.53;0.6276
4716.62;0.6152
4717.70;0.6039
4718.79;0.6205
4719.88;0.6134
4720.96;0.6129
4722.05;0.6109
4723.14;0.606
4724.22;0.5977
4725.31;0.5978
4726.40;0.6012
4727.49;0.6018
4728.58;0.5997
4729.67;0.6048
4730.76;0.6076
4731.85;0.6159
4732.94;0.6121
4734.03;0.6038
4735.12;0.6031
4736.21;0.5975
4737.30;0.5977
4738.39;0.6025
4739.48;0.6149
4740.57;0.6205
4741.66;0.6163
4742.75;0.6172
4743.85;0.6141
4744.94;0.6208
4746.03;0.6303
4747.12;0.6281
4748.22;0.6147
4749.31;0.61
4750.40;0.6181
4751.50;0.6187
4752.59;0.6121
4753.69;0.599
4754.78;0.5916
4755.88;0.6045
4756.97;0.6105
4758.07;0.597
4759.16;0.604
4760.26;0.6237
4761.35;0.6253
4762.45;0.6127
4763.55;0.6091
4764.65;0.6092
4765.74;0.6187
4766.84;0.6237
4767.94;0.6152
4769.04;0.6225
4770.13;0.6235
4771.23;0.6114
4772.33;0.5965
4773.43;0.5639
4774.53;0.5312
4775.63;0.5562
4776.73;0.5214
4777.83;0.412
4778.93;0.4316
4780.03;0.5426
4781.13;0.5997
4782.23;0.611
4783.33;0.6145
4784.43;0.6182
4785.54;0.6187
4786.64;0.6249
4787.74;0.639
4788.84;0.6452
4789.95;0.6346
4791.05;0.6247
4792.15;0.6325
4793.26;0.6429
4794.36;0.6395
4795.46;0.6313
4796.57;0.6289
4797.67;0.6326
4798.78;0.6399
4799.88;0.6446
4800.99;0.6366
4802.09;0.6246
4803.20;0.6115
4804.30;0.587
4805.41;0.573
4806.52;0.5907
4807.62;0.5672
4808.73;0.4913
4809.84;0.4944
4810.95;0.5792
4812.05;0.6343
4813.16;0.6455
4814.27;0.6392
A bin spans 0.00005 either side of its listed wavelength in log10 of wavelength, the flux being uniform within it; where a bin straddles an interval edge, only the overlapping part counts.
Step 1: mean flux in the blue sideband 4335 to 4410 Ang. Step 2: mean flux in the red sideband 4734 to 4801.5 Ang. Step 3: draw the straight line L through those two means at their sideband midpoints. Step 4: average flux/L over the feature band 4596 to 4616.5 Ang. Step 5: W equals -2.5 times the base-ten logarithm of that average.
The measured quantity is 0.31 mag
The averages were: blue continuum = 0.967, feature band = 0.568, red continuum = 0.606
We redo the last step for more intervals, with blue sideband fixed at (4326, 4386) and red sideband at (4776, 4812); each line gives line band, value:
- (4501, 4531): 0.39 mag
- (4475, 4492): 0.43 mag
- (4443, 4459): 0.38 mag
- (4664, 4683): 0.16 mag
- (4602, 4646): 0.40 mag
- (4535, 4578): 0.29 mag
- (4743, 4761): 0.05 mag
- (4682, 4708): 0.14 mag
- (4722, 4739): 0.10 mag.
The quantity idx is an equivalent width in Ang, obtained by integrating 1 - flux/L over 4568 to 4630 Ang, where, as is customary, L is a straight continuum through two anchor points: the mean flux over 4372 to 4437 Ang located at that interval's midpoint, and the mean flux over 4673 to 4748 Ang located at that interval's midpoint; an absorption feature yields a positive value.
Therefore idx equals 9.0 Ang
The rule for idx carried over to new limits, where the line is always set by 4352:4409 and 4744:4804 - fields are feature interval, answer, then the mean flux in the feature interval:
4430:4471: 7.7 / 0.688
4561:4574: 1.5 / 0.67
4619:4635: 4.6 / 0.51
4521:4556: 5.9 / 0.649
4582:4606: 4.7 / 0.593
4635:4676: 6.6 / 0.582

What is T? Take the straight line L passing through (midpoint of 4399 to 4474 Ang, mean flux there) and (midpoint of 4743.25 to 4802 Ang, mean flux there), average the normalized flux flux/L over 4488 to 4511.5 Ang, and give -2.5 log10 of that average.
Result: 0.13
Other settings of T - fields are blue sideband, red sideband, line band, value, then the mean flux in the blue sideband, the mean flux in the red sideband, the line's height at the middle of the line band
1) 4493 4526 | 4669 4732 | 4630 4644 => 0.184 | 0.625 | 0.616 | 0.619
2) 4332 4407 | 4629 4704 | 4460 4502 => 0.308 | 0.988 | 0.588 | 0.838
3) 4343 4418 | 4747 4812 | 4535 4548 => 0.196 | 0.909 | 0.599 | 0.784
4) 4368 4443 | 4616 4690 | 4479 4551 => 0.106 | 0.804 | 0.573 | 0.702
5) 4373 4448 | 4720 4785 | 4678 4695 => 0.023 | 0.79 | 0.599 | 0.635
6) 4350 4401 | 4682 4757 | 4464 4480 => 0.298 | 0.919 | 0.613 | 0.833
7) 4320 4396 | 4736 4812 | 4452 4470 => 0.416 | 1.06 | 0.601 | 0.948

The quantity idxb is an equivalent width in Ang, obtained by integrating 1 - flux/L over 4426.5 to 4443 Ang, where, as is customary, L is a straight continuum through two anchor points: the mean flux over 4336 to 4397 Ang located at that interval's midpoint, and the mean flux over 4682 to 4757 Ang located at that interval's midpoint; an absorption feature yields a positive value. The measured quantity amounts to 3.19 Ang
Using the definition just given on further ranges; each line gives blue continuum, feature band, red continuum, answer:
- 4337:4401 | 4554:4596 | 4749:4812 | 8.0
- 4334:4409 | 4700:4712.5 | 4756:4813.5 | 1.0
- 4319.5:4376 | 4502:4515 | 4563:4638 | 2.7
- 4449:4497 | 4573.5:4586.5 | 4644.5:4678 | -0.1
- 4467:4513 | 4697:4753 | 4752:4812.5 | -0.8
